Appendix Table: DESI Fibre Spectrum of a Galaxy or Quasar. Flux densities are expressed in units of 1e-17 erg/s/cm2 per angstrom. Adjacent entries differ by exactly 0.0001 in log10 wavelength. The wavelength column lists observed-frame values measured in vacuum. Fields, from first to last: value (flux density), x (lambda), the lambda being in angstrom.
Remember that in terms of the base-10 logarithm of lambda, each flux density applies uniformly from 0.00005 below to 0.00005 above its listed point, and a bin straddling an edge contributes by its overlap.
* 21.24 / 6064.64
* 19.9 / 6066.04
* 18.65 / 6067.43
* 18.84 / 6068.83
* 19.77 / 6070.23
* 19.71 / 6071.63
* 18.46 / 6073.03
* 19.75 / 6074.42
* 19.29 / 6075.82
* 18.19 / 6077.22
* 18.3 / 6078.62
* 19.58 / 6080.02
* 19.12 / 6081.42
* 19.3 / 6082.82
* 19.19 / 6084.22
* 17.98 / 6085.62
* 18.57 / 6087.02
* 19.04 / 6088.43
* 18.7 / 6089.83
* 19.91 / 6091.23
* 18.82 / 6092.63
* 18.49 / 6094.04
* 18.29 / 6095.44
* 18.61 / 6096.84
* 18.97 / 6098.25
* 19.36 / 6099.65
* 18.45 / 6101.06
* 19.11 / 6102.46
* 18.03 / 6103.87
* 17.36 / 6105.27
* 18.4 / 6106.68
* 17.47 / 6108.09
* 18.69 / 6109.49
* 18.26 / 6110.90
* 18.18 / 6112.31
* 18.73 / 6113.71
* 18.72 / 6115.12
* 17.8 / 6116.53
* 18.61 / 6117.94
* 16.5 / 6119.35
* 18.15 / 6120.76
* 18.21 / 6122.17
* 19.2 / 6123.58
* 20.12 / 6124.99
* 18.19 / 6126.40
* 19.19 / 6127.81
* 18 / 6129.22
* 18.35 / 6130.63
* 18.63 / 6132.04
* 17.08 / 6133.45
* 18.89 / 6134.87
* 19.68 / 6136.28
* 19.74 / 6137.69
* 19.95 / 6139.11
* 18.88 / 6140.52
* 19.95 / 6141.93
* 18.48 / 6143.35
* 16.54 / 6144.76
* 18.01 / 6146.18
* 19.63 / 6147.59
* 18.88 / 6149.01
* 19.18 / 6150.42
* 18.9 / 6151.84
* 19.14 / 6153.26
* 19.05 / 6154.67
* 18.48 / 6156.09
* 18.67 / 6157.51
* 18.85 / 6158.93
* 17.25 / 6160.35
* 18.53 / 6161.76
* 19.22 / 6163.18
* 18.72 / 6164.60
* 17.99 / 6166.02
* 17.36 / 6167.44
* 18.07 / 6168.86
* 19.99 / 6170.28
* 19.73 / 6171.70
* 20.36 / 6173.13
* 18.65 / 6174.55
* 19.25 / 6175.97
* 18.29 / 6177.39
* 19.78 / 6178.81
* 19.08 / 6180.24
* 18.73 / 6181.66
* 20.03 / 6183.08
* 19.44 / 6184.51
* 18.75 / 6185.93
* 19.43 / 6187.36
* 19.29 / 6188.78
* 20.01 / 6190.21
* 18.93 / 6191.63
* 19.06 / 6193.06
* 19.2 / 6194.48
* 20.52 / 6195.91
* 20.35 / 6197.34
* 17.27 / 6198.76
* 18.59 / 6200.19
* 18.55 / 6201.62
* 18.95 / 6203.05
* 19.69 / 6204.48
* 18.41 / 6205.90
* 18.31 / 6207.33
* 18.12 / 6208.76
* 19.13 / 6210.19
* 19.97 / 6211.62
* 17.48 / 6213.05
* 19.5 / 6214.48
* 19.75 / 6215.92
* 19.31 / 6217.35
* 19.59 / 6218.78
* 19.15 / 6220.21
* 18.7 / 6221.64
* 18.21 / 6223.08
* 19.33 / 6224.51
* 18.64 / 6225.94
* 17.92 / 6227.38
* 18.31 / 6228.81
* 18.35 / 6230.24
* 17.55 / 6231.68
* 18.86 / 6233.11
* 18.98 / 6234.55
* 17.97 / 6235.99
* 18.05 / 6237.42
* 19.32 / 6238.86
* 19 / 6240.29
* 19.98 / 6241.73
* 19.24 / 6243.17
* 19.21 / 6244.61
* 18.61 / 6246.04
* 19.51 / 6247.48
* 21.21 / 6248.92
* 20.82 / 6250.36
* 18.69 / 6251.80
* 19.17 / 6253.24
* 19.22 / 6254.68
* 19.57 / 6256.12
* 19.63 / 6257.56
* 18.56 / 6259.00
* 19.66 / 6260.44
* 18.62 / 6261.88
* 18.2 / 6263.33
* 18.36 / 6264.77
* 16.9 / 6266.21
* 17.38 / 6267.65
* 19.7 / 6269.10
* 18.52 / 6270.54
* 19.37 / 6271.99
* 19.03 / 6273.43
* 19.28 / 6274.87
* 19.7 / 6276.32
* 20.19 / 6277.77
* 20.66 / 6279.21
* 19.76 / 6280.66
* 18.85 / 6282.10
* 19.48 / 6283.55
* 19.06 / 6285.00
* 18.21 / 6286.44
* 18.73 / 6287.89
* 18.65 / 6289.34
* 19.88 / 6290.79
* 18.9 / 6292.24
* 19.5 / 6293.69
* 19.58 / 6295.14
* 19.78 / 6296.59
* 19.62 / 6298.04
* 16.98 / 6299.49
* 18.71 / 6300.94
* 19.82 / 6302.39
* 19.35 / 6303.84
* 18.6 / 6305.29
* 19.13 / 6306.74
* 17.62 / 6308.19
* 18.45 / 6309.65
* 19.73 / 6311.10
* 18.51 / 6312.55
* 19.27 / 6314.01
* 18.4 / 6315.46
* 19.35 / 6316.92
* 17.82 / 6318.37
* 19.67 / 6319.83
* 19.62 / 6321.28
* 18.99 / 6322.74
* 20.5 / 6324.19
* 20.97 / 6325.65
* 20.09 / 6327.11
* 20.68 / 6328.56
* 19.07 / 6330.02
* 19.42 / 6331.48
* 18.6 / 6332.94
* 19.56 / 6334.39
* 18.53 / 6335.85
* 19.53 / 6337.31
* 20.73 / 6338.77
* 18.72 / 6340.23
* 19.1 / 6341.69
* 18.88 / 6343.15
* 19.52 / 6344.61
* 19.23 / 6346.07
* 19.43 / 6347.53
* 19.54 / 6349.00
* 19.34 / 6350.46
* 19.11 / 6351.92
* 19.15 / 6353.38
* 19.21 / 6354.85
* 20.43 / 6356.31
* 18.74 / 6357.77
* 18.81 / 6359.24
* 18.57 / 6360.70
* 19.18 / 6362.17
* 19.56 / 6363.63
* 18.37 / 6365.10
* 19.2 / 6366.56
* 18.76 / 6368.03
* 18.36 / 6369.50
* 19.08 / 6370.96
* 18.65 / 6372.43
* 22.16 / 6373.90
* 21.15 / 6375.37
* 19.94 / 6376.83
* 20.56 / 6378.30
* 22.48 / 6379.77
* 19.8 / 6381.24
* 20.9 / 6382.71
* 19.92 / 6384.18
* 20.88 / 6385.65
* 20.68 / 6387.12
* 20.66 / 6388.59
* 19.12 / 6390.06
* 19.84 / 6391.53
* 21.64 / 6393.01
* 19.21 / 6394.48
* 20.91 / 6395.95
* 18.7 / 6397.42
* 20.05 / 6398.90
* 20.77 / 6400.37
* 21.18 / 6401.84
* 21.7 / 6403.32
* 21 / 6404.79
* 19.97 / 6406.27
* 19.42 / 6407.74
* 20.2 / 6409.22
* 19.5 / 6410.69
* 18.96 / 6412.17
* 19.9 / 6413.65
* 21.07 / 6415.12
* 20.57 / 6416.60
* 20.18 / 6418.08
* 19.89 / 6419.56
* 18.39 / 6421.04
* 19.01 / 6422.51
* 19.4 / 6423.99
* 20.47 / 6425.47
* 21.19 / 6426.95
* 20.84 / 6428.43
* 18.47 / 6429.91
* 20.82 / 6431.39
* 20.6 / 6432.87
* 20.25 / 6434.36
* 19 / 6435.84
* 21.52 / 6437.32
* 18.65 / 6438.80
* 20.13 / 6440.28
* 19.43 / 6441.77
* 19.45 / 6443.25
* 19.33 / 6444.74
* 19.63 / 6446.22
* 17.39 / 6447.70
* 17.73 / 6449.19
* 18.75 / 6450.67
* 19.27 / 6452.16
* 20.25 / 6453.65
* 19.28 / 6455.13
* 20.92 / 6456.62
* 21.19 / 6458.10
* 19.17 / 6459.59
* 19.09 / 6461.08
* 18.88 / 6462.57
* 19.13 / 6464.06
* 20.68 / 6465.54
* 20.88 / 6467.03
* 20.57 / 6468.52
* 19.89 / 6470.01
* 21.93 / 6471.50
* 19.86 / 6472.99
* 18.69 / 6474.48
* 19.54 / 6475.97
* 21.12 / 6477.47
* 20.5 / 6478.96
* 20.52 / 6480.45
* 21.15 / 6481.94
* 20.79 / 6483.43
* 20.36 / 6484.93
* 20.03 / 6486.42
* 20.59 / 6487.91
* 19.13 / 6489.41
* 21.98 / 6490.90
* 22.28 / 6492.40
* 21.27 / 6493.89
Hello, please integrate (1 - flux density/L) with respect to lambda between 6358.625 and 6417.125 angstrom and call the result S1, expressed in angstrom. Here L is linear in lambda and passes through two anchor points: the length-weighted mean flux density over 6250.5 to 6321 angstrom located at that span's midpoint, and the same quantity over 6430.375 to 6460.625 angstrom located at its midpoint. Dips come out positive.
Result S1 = -1.91 angstrom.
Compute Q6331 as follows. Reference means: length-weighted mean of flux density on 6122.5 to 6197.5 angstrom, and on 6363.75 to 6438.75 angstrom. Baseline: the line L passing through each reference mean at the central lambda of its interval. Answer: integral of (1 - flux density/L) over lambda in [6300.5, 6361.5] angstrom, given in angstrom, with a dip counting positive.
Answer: 1.57 angstrom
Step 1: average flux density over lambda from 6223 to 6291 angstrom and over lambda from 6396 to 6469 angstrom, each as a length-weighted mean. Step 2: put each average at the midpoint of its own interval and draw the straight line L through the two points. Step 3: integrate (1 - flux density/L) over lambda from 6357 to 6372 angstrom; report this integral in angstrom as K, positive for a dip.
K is 0.5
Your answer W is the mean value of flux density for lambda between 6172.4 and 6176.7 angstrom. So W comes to 19.4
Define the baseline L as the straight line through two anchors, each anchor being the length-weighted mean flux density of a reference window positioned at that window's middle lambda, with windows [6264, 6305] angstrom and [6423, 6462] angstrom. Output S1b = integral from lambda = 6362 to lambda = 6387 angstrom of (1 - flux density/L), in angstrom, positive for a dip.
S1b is -0.7 angstrom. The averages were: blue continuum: 19.1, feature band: 20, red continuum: 19.7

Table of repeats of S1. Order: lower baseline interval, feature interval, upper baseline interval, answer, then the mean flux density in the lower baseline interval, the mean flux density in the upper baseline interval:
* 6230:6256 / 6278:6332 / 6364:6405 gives 0.97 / 19.1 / 20.2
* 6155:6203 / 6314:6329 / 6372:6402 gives 0.31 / 19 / 20.4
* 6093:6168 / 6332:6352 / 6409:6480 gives 0.13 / 18.6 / 19.8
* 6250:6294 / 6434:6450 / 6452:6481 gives 0.53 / 19.1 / 20.1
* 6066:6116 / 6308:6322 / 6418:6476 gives 0.35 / 18.8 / 19.7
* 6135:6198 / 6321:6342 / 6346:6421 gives 0.09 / 19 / 19.9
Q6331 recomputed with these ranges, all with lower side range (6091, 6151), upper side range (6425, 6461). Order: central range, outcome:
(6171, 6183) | -0.3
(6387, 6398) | -0.3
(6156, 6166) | 0.1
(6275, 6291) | -0.2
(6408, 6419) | -0.2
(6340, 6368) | 0.4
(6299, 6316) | 0.4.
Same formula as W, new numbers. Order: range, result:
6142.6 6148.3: 18.2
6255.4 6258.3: 19.6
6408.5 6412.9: 19.6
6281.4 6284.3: 19.1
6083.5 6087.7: 18.6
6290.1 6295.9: 19.5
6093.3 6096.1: 18.4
